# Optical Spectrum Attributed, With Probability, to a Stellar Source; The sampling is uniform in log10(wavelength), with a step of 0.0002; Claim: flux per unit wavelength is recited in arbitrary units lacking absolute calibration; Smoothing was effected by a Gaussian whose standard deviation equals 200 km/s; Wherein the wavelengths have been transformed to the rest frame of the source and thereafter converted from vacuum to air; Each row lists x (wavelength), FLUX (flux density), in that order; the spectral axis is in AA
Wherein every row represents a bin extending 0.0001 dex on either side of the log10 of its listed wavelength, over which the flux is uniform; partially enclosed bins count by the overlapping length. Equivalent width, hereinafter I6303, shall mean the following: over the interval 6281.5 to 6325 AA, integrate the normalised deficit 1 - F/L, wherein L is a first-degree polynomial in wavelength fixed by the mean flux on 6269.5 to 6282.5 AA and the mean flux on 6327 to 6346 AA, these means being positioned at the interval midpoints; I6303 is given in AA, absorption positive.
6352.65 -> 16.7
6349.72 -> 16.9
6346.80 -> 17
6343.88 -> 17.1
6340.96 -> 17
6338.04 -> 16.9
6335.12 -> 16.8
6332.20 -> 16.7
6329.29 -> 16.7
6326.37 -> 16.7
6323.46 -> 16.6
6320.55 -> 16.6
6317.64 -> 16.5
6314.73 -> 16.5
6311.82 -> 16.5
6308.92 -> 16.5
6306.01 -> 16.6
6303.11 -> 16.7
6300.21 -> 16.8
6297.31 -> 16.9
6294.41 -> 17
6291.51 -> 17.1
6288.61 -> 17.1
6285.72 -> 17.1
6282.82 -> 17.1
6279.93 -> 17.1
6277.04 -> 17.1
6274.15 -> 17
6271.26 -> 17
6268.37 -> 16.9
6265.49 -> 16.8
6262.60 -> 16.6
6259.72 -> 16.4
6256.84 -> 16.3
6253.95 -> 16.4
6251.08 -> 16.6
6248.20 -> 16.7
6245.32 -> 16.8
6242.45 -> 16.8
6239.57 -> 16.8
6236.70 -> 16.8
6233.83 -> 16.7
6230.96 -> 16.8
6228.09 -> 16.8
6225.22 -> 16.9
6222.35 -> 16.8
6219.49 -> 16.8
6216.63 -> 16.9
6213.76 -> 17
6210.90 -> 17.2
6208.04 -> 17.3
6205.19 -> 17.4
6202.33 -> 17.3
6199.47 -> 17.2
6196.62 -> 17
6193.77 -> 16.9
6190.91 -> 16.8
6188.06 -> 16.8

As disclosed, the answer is 0.5 AA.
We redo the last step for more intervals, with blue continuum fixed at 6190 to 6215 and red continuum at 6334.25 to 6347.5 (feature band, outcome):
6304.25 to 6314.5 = 0.3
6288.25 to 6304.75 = 0.1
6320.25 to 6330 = 0.2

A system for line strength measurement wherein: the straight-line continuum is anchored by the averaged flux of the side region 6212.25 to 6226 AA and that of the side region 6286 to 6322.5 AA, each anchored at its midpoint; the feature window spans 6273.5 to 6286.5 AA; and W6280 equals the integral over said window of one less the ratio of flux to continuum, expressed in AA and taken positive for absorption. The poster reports -0.2 AA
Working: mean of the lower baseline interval 16.9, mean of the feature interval 17.1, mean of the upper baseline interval 16.7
